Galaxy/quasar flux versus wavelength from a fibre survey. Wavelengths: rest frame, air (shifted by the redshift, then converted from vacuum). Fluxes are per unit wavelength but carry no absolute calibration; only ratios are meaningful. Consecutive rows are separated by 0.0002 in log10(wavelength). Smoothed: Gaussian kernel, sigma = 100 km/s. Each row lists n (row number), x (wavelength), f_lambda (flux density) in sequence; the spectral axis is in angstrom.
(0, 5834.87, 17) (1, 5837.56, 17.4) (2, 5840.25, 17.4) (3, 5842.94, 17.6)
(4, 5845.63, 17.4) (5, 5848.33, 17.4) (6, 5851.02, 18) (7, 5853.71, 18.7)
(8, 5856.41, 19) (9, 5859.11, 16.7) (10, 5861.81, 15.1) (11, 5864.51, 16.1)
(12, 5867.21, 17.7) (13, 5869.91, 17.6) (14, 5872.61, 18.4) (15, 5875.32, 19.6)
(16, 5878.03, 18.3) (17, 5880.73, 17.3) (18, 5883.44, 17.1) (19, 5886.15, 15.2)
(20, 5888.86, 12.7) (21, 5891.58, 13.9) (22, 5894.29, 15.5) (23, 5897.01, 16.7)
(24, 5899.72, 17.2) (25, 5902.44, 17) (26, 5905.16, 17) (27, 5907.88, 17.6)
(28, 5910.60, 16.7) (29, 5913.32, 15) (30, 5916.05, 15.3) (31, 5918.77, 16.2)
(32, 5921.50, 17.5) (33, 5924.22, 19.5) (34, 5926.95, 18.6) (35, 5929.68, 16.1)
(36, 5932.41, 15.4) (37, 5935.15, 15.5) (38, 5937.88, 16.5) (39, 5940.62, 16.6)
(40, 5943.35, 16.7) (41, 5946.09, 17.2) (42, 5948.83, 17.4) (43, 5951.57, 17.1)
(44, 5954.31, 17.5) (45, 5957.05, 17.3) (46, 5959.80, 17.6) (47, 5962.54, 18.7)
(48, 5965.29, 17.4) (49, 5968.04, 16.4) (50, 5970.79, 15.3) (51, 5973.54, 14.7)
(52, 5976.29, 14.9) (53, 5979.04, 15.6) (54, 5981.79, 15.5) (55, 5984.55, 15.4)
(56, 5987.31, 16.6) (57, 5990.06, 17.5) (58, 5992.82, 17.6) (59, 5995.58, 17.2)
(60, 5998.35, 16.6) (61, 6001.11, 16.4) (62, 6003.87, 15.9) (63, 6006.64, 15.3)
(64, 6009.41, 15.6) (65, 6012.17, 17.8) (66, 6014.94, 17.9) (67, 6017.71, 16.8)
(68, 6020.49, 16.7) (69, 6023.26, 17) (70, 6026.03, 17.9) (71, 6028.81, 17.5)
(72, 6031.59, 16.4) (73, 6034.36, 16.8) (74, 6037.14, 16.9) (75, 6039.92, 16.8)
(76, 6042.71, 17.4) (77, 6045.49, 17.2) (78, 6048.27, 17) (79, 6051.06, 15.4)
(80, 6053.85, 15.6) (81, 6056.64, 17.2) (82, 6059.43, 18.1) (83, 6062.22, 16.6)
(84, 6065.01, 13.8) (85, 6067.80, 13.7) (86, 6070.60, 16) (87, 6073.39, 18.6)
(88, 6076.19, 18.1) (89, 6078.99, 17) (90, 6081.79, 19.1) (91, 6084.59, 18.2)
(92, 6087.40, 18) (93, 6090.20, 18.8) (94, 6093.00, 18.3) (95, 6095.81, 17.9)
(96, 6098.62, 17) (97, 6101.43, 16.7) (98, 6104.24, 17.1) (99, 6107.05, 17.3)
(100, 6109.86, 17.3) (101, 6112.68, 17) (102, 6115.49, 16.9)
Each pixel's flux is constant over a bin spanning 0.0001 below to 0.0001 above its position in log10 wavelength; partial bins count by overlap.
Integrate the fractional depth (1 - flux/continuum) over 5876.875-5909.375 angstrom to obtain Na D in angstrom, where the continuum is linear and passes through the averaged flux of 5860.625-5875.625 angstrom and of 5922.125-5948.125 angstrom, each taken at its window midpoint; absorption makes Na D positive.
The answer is 1.7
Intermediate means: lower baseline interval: 17.3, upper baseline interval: 16.9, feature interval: 16.3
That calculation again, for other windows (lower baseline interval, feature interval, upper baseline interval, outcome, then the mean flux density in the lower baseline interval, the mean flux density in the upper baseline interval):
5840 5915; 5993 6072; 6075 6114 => 4.1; 16.9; 17.7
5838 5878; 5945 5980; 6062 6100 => 1.5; 17.6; 17.2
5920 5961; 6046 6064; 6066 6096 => 0.9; 17.1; 17.5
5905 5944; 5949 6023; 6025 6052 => 0.9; 16.7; 16.9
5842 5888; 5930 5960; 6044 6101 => 1.0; 17.4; 17.1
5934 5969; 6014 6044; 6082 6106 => 0.7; 17.1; 17.8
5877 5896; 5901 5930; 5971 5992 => -2.3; 15.7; 15.8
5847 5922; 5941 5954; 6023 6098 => -0.2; 16.8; 17.1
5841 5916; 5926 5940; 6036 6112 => 0.5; 16.9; 17.1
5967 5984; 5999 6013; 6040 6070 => -0.4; 15.4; 16.2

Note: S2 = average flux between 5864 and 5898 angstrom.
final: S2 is 16.6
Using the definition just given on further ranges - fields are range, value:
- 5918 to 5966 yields 17.2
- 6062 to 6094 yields 17.2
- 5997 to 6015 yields 16.4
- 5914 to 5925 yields 16.9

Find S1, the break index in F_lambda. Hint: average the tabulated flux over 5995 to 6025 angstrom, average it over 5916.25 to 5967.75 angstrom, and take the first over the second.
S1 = 1.0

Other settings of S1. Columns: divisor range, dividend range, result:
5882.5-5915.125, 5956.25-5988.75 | 1.02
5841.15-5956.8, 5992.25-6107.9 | 1.00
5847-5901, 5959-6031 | 0.98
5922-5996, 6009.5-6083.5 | 1.01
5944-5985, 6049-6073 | 0.96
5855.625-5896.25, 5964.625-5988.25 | 0.94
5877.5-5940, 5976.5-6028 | 1.01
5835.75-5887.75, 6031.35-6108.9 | 0.98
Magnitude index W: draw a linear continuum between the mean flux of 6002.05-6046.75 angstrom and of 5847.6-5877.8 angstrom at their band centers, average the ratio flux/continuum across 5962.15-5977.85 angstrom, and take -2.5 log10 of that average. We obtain 0.07 mag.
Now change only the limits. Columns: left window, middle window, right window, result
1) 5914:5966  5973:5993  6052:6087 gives 0.07 mag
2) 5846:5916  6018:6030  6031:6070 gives -0.05 mag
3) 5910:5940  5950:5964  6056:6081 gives -0.07 mag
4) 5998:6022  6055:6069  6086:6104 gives 0.09 mag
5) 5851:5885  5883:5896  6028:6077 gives 0.19 mag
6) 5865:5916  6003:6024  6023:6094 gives 0.02 mag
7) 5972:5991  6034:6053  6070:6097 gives 0.02 mag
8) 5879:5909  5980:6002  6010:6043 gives 0.02 mag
